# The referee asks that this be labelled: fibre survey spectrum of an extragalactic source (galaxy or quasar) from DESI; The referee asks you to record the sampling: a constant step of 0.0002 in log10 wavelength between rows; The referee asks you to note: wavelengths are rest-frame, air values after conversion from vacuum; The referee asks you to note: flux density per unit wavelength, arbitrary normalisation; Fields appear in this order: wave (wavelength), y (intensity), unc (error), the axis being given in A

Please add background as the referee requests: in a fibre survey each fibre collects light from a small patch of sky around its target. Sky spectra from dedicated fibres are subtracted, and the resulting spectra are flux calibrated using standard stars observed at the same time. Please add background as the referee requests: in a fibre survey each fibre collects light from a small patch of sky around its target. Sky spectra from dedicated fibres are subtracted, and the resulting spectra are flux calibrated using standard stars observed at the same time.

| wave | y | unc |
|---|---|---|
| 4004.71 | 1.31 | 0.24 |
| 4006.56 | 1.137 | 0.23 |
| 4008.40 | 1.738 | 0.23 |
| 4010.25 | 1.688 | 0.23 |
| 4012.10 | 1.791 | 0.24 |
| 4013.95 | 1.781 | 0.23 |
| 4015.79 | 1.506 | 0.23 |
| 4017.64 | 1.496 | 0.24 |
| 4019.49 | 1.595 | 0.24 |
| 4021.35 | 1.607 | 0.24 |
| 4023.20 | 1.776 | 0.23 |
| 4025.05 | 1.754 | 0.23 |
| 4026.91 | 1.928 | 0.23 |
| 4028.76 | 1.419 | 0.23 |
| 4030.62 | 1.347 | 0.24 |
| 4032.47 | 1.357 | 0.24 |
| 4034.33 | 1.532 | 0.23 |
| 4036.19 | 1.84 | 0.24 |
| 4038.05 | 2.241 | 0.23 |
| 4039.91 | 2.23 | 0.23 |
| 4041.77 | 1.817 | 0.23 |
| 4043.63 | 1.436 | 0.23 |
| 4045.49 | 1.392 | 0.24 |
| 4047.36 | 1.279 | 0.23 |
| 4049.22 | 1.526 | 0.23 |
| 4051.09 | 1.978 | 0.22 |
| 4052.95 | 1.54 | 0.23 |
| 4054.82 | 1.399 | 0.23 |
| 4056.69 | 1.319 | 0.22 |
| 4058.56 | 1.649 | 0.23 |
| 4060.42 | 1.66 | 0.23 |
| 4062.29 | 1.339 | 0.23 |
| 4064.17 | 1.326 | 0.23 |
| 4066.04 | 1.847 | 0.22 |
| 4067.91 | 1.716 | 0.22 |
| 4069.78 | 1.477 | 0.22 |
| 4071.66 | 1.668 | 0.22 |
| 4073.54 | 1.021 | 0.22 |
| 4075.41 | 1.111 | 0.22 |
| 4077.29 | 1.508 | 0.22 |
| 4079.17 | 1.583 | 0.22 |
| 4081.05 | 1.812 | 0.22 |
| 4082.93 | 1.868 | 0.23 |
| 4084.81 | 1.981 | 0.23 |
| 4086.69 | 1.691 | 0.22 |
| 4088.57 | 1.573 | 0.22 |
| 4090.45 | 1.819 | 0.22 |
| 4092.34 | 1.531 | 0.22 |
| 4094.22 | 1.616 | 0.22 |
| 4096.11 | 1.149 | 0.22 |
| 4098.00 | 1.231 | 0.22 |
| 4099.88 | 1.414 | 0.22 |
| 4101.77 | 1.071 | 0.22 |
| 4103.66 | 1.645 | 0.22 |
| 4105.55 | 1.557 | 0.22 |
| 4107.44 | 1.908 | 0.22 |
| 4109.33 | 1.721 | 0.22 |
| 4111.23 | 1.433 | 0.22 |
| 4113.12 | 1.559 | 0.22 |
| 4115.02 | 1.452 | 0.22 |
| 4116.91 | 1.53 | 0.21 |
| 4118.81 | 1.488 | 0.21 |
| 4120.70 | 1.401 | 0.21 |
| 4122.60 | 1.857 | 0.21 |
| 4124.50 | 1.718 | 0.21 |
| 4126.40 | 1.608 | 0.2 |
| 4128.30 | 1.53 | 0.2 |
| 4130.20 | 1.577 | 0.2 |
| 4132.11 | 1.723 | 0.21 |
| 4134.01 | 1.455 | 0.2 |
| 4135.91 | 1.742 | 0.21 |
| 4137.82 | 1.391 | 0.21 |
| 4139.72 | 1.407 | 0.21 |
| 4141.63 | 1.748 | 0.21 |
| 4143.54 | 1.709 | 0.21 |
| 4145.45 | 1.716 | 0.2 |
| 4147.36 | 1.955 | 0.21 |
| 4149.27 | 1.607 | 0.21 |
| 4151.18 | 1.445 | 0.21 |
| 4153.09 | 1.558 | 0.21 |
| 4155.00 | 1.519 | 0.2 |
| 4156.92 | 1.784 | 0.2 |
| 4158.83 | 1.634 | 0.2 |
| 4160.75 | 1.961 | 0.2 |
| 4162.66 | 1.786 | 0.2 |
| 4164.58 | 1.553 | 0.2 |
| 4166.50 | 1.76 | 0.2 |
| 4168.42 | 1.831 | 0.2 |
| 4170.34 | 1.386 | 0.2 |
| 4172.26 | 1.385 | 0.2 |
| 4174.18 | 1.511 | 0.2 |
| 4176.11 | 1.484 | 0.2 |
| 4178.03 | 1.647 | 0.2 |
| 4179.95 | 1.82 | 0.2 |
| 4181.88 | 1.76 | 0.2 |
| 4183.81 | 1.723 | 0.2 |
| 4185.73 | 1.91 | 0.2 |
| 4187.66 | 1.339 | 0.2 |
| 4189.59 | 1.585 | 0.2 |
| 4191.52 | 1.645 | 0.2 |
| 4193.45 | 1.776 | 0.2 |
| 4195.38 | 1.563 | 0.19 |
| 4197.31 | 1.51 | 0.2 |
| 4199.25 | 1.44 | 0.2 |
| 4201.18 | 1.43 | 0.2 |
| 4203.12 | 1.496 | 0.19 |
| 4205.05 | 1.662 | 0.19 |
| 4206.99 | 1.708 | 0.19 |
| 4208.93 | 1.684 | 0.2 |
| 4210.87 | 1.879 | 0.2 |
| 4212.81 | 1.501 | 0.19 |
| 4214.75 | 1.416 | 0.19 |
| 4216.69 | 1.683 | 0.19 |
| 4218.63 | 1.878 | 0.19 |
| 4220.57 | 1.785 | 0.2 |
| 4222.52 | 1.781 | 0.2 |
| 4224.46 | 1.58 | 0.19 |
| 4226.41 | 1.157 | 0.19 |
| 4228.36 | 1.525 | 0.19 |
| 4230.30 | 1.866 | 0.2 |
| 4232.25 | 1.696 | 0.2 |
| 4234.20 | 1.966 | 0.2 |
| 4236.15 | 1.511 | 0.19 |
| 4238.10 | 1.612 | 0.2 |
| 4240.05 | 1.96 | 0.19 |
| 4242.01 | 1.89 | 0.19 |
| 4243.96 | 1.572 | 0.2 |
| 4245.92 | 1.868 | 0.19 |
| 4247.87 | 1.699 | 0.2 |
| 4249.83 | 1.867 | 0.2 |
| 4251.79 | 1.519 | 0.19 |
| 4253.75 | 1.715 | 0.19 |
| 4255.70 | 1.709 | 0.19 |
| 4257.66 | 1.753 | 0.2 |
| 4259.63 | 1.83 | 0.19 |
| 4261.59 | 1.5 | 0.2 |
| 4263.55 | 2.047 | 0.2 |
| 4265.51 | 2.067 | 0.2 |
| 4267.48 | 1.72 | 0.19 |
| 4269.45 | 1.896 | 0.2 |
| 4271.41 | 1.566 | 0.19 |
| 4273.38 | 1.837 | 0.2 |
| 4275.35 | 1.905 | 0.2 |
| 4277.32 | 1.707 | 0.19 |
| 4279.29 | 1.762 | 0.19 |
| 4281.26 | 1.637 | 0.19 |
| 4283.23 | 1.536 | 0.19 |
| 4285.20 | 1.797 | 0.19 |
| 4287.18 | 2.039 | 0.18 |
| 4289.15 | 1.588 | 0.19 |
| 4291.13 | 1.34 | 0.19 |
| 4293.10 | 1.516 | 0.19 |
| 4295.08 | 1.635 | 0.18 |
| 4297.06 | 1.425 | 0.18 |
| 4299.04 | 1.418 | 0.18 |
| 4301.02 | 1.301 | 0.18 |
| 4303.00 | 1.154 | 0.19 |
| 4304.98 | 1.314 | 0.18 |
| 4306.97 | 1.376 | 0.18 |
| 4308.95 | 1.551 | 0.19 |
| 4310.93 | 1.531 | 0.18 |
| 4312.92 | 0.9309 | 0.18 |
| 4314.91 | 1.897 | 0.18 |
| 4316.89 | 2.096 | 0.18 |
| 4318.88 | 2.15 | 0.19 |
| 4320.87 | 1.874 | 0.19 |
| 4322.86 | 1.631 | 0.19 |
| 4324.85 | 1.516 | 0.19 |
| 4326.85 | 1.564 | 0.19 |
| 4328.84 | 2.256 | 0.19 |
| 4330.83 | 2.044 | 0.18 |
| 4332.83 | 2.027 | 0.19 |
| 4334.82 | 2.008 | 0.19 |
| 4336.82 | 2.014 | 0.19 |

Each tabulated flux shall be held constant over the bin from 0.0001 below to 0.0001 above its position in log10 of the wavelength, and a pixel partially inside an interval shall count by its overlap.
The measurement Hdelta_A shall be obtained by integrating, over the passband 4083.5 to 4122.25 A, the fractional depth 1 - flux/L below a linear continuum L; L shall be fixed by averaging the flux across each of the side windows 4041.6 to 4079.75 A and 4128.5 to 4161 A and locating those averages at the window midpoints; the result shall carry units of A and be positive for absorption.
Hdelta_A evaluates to 0.5 A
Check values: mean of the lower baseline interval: 1.5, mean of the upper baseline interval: 1.63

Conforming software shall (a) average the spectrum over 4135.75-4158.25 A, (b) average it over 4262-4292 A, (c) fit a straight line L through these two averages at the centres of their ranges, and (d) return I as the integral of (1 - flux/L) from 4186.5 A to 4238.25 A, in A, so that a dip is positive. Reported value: 2.3 A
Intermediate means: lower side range 1.63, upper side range 1.76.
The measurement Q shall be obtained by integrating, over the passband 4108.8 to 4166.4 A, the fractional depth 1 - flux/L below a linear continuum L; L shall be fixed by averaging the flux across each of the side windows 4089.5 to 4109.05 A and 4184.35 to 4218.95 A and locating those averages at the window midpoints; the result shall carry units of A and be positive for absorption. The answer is -2.8 A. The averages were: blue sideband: 1.5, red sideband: 1.61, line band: 1.62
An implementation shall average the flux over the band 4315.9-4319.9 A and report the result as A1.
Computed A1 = 2.12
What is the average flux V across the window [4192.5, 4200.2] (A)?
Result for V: 1.57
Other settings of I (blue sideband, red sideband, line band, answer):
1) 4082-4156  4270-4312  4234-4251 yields -1.99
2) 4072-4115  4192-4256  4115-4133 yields -0.33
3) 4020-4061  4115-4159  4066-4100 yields 1.47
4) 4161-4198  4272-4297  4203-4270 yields -2.24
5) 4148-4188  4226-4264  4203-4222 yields 0.08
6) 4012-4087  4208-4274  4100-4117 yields 1.12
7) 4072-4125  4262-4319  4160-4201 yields -1.23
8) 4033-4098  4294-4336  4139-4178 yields -0.52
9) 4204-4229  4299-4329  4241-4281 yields -3.90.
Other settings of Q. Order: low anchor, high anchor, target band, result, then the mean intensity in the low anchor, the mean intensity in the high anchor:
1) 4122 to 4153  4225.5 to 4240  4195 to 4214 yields 0.6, 1.63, 1.64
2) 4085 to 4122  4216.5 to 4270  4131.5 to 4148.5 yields -0.7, 1.53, 1.74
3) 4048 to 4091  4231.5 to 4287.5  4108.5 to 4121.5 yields 0.9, 1.58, 1.76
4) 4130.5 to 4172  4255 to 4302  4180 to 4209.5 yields 0.7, 1.65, 1.69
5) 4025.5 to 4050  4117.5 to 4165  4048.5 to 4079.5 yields 2.5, 1.64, 1.64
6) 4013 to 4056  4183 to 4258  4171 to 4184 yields 0.4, 1.64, 1.66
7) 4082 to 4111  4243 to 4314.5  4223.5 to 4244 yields -0.7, 1.58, 1.63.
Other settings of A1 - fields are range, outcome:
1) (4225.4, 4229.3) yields 1.34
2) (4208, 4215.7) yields 1.62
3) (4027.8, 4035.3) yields 1.42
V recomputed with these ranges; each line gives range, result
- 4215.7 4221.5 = 1.78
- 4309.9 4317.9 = 1.62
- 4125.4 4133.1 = 1.61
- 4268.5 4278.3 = 1.78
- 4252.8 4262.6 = 1.7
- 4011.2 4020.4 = 1.63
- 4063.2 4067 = 1.58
